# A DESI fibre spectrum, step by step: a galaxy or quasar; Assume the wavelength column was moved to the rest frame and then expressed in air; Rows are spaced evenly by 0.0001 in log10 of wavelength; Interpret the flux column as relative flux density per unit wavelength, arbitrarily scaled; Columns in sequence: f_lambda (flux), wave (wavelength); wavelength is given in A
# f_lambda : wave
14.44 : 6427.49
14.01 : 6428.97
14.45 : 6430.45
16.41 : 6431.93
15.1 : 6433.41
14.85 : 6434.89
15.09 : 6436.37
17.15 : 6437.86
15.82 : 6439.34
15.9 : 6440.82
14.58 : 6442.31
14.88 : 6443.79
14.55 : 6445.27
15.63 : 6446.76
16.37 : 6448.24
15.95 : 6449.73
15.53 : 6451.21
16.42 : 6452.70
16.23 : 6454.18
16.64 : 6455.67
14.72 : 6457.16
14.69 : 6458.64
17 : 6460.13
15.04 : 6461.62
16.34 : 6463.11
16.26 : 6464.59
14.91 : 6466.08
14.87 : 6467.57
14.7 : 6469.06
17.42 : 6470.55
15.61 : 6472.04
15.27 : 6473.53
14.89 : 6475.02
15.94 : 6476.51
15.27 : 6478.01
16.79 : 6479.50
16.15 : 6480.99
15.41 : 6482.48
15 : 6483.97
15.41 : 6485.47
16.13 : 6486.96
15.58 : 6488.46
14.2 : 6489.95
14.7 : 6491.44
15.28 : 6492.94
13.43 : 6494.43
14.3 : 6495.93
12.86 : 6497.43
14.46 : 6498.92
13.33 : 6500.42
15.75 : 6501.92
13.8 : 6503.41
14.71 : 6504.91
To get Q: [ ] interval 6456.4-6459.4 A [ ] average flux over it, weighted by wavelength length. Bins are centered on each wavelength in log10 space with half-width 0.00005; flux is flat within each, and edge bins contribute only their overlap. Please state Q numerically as 14.7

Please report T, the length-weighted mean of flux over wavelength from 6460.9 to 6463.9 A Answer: 15.7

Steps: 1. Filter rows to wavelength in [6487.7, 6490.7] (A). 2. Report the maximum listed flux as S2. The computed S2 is 15.58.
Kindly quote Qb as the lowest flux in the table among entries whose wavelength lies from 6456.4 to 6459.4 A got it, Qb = 14.69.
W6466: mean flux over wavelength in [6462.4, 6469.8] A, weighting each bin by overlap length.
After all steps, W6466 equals 15.4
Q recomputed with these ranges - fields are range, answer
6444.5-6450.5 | 15.6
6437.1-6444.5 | 15.7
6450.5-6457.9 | 15.9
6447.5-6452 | 15.9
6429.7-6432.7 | 15.4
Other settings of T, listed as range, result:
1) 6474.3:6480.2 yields 15.7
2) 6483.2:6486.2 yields 15.2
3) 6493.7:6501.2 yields 13.7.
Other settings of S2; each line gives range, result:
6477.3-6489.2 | 16.79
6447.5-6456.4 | 16.64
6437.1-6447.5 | 17.15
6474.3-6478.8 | 15.94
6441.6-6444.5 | 14.88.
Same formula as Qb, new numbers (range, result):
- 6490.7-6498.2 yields 12.86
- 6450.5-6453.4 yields 15.53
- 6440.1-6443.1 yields 14.58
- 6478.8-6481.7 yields 16.15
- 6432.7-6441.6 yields 14.85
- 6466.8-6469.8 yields 14.7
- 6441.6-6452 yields 14.55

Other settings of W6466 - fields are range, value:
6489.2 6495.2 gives 14.4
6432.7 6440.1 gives 15.6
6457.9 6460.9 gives 15.8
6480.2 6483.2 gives 15.8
